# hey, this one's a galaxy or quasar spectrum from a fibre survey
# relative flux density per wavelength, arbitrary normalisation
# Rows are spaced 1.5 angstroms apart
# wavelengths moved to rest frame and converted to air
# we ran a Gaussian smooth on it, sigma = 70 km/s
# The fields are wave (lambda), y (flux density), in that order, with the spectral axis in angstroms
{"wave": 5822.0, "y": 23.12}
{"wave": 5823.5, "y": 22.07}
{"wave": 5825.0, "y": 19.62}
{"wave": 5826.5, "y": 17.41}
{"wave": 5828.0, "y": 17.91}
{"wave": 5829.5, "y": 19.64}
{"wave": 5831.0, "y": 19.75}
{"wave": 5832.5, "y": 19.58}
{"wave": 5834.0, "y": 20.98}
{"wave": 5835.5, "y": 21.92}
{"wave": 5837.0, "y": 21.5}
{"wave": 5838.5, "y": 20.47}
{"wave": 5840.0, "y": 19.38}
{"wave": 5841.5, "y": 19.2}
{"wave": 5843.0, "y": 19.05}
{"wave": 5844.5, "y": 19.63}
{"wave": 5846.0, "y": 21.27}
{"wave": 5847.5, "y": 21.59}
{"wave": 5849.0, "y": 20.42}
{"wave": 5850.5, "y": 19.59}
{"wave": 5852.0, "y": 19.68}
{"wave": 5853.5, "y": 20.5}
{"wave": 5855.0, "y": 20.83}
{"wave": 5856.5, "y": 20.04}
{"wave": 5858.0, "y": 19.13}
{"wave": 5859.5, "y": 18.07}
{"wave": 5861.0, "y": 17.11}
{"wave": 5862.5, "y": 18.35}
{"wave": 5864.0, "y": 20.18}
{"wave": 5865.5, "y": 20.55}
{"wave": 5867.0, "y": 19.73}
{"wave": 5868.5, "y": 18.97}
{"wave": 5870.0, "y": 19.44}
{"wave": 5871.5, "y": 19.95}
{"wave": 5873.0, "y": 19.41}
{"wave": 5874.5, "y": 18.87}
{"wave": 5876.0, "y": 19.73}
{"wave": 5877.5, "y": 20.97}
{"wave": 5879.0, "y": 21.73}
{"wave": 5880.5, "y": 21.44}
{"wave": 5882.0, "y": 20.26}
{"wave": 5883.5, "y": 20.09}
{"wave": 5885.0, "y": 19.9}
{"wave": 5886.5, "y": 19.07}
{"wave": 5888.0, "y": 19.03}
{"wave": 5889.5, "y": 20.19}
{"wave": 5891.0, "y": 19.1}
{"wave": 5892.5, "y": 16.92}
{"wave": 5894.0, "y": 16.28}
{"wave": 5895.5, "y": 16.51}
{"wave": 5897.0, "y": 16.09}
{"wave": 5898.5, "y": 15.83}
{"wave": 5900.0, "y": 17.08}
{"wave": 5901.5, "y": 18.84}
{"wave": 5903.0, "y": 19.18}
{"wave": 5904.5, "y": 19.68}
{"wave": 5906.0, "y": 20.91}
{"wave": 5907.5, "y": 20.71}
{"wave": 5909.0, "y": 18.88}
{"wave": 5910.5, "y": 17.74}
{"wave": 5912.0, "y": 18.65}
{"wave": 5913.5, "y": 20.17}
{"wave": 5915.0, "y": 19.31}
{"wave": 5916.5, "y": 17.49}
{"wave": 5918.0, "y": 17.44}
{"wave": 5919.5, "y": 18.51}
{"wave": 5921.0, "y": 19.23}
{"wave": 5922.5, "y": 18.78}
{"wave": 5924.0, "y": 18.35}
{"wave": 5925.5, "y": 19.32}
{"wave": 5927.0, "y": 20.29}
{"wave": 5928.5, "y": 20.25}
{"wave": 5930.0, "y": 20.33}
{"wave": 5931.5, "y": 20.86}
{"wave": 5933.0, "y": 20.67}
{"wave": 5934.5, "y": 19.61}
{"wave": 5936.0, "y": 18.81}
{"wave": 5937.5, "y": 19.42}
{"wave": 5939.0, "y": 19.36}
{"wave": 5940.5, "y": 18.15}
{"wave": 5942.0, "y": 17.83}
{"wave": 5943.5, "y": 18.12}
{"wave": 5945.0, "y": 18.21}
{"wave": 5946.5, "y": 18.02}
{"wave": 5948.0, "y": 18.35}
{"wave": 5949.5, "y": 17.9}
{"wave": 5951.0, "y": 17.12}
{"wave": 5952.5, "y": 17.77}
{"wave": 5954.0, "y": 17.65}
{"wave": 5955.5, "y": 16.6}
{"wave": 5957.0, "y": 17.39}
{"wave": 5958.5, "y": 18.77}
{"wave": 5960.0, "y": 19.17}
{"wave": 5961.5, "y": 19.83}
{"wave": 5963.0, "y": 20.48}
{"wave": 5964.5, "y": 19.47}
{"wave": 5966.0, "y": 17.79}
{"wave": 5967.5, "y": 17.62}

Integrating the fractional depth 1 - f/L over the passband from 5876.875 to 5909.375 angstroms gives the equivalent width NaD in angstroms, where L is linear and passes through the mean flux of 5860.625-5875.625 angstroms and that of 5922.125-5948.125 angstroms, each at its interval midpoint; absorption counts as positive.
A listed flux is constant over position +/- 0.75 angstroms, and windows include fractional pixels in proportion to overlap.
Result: 0.41 angstroms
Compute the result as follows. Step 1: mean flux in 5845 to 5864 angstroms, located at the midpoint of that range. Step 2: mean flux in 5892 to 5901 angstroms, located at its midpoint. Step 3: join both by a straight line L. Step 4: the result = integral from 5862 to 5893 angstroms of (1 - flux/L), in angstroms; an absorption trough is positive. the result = -3.11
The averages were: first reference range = 19.7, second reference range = 16.5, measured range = 19.7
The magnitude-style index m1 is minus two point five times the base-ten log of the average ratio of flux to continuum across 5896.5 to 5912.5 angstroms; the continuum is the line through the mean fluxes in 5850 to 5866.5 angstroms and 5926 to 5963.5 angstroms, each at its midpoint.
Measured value 0.033 mag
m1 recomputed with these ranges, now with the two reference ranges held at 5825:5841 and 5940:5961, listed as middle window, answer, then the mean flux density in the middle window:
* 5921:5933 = -0.08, 19.8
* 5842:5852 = -0.03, 20.2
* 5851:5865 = 0.00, 19.3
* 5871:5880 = -0.06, 20.2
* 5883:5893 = -0.02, 19.2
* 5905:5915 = -0.05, 19.5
